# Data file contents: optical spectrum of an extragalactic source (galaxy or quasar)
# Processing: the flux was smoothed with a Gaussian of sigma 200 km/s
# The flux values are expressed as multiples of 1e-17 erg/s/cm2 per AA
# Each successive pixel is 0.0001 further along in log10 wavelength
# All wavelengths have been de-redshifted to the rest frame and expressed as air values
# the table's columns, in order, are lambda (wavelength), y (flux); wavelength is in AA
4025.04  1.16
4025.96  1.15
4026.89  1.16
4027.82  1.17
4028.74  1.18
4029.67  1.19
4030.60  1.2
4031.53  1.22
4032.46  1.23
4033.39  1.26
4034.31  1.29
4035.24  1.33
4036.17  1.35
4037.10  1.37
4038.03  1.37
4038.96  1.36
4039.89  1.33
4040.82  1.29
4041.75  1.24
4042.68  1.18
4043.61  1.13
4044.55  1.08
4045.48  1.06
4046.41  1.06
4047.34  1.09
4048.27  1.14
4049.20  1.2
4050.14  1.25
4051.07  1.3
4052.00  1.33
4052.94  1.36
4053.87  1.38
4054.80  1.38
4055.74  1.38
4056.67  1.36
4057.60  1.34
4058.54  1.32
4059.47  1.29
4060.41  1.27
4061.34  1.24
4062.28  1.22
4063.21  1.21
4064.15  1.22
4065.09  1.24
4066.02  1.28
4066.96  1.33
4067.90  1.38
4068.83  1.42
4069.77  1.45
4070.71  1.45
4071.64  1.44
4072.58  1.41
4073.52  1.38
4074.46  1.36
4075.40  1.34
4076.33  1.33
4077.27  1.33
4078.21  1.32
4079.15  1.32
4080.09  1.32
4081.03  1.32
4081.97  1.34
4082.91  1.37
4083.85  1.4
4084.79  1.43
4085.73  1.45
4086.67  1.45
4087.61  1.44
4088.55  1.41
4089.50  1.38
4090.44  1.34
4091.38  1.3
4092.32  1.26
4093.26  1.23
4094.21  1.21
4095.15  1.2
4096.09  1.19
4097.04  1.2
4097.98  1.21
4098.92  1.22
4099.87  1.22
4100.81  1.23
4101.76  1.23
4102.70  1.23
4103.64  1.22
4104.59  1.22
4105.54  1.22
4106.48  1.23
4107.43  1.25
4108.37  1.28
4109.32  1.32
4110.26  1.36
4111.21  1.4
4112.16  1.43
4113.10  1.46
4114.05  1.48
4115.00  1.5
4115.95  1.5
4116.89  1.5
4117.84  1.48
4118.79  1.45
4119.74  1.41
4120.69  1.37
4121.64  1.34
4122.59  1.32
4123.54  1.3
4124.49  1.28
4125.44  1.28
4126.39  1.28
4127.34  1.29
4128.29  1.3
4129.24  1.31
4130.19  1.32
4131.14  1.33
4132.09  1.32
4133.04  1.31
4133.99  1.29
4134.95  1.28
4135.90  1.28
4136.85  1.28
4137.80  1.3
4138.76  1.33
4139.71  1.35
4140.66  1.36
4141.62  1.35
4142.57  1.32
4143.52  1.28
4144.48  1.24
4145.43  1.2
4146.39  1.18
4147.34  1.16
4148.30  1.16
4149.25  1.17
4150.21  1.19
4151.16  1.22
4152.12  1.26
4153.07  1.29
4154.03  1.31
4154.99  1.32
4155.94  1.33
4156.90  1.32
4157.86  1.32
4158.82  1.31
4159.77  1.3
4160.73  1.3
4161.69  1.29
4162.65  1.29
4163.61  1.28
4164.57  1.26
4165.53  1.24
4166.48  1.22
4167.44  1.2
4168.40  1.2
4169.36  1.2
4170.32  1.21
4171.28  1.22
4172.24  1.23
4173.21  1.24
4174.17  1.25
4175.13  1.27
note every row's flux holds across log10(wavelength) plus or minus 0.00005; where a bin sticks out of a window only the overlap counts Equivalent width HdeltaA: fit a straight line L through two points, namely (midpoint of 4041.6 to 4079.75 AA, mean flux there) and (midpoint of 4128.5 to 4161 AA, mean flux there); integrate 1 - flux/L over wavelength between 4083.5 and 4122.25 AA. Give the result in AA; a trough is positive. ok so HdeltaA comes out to -1.4 AA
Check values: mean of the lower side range 1.29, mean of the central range 1.33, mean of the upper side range 1.28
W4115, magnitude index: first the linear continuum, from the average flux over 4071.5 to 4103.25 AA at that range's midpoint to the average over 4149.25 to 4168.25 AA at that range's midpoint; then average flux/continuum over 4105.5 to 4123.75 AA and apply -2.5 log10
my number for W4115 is -0.07 mag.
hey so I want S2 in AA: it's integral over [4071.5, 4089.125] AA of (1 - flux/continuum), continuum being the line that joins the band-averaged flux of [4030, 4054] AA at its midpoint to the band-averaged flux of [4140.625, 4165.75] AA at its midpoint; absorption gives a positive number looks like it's -1.7 AA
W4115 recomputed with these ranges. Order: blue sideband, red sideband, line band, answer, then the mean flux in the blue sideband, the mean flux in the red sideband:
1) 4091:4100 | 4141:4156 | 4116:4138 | -0.08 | 1.22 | 1.25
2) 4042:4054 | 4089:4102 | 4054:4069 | -0.08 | 1.19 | 1.24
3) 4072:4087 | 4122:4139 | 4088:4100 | 0.07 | 1.37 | 1.3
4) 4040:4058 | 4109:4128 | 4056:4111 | 0.00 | 1.24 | 1.39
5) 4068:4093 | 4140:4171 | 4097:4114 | 0.05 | 1.37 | 1.26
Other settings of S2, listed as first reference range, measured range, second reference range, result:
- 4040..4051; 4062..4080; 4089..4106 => -2.1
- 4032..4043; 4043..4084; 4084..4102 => 0.1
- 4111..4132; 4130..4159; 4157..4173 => 0.7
